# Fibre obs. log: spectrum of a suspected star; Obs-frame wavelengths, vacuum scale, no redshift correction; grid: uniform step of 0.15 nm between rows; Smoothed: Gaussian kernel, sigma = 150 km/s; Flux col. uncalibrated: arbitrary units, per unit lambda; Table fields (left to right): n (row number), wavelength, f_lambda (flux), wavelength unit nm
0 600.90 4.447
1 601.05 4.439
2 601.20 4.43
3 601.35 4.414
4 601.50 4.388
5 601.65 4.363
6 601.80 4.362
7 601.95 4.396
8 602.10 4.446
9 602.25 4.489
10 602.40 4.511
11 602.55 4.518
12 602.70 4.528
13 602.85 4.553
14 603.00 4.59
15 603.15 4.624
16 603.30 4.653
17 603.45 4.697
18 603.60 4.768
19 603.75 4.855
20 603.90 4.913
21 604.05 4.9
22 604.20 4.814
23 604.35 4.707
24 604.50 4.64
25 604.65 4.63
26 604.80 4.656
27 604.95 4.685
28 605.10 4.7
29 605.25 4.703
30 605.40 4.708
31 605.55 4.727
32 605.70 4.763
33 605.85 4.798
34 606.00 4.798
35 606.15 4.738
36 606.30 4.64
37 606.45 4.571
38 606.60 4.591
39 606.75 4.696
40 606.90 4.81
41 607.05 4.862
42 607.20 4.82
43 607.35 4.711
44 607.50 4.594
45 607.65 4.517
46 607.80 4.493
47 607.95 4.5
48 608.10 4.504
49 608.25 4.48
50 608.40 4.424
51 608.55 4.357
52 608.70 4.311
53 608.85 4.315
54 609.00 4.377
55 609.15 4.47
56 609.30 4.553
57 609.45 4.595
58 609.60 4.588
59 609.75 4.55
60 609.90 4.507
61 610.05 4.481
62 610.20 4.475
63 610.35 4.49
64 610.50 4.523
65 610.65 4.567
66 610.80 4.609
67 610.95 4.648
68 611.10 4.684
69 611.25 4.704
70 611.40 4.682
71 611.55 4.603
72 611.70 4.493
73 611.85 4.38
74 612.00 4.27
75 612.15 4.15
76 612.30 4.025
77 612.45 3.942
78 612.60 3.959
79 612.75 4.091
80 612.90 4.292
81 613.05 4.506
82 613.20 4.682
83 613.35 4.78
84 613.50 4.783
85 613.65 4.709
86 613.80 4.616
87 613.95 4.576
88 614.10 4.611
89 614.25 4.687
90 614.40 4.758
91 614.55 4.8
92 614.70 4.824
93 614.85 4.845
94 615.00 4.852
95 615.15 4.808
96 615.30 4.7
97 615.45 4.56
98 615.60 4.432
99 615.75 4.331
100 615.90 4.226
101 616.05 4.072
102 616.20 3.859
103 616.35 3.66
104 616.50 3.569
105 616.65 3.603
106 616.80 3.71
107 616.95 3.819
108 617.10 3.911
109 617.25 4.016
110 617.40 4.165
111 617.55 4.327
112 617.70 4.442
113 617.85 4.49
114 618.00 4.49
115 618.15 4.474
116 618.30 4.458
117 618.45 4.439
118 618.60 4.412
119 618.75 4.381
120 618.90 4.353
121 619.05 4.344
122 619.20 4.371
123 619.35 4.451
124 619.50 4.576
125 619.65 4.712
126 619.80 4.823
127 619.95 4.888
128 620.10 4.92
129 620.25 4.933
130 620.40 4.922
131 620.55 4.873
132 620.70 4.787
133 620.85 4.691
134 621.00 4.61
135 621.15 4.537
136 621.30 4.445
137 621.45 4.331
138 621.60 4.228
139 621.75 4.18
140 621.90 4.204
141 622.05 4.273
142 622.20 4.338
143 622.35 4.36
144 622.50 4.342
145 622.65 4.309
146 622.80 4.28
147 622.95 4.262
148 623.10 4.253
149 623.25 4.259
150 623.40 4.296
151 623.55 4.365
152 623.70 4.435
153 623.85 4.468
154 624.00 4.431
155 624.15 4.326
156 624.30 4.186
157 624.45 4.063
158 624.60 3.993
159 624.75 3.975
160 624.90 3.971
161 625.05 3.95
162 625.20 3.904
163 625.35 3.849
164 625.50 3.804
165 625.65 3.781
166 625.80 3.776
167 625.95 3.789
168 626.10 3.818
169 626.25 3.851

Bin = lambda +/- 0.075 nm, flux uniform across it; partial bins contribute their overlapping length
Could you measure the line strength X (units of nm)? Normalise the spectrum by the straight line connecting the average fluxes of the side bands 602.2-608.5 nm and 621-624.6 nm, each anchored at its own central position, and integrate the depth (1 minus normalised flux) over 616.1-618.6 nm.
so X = 0.18 nm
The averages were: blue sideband 4.66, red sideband 4.31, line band 4.1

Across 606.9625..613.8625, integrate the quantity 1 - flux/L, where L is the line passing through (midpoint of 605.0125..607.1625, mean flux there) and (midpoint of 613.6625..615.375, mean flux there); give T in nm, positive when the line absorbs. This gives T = 0.34 nm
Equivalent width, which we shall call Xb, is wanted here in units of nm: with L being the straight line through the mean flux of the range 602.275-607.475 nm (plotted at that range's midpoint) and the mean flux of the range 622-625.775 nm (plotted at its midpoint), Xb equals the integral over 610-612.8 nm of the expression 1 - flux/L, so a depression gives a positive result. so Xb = 0.07 nm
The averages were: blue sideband 4.7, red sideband 4.17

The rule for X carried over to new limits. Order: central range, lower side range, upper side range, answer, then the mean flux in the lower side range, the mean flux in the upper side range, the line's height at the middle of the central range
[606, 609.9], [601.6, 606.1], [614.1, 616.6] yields 0.01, 4.65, 4.43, 4.57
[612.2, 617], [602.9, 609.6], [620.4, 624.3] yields 0.16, 4.64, 4.4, 4.52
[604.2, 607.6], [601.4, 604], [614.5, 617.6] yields -0.17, 4.57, 4.24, 4.49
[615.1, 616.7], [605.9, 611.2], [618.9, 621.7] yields 0.15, 4.57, 4.62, 4.6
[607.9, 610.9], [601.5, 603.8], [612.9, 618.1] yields -0.01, 4.55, 4.39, 4.46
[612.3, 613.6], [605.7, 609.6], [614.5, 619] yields 0.02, 4.58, 4.3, 4.42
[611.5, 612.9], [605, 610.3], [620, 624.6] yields 0.10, 4.59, 4.43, 4.54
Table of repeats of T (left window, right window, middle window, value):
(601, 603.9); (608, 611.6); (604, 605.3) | -0.051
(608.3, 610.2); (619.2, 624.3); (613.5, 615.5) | -0.113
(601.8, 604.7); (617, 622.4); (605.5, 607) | -0.035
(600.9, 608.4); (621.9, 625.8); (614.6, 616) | -0.077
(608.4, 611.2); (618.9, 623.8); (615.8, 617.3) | 0.215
